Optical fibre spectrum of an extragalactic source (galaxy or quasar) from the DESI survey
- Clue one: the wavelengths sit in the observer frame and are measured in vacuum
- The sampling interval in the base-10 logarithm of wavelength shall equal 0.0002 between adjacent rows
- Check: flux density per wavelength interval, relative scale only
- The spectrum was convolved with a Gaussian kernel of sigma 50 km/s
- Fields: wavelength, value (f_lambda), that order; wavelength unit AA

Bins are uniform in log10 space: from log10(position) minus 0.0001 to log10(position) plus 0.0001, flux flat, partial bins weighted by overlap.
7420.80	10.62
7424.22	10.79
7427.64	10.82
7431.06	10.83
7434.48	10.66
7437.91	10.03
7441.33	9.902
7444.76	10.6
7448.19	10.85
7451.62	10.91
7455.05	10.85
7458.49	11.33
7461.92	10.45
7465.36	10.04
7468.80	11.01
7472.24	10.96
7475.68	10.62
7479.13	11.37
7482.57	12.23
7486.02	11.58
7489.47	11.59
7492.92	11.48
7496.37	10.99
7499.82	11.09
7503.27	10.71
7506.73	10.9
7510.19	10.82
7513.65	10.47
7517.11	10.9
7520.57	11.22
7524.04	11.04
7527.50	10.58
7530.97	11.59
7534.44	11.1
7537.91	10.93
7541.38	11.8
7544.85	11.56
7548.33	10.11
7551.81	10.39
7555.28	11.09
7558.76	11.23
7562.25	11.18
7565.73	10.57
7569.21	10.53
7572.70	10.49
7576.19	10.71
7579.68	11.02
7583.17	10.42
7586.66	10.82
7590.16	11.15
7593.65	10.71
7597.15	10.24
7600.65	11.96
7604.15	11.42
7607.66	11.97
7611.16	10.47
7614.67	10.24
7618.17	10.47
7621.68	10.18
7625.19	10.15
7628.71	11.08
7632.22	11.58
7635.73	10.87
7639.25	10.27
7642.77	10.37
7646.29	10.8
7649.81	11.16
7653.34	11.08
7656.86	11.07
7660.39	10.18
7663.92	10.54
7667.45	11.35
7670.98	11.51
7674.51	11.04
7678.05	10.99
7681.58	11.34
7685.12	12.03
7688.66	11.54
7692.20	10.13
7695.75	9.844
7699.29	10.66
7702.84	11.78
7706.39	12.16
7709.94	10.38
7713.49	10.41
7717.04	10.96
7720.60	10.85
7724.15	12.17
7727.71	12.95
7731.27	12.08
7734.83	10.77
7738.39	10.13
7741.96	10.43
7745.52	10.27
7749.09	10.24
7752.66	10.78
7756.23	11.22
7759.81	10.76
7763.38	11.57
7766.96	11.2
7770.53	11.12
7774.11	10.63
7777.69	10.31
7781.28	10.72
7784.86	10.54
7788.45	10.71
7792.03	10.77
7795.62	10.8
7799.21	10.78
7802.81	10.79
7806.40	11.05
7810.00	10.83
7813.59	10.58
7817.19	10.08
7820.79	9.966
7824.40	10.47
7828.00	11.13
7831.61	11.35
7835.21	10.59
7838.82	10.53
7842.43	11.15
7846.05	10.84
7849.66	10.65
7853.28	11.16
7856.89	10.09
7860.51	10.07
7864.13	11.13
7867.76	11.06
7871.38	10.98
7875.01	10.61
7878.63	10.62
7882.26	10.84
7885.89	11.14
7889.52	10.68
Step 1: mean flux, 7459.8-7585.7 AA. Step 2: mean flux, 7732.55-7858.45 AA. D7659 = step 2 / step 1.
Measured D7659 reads 1.0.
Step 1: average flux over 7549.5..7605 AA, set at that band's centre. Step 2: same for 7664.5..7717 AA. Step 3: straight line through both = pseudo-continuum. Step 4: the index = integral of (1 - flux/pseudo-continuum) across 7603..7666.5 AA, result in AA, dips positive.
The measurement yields 1.1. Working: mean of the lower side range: 10.9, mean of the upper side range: 11.1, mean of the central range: 10.8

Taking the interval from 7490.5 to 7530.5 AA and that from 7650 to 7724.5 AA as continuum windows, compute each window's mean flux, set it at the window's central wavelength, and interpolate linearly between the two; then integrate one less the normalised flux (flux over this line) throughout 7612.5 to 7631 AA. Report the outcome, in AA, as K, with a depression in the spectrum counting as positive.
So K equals 0.9 AA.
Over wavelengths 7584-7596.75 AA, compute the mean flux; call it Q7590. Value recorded 10.8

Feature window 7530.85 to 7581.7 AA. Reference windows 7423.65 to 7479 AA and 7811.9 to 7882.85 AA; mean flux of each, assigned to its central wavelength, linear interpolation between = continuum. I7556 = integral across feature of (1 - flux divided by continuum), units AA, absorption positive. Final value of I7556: -1.2 AA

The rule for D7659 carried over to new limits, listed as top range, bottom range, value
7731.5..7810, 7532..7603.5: 0.99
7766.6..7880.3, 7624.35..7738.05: 0.97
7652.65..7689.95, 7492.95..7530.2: 1.02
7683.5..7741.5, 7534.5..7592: 1.03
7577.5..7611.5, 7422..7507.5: 1.01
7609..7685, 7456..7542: 0.98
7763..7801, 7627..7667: 1.00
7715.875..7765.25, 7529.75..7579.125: 1.01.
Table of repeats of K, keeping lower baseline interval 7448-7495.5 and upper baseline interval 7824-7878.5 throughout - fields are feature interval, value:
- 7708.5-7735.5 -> -1.1 AA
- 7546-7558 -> 0.4 AA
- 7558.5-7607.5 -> 0.4 AA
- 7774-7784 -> 0.3 AA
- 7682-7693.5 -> -0.4 AA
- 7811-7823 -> 0.6 AA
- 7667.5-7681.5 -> -0.4 AA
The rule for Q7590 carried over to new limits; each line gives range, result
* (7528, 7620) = 10.9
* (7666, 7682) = 11.2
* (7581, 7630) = 10.8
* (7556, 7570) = 10.9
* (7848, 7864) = 10.6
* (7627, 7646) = 10.8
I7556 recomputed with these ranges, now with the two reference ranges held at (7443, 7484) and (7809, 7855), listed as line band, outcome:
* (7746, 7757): 0.12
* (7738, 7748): 0.44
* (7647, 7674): -0.42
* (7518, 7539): -0.36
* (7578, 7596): 0.08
